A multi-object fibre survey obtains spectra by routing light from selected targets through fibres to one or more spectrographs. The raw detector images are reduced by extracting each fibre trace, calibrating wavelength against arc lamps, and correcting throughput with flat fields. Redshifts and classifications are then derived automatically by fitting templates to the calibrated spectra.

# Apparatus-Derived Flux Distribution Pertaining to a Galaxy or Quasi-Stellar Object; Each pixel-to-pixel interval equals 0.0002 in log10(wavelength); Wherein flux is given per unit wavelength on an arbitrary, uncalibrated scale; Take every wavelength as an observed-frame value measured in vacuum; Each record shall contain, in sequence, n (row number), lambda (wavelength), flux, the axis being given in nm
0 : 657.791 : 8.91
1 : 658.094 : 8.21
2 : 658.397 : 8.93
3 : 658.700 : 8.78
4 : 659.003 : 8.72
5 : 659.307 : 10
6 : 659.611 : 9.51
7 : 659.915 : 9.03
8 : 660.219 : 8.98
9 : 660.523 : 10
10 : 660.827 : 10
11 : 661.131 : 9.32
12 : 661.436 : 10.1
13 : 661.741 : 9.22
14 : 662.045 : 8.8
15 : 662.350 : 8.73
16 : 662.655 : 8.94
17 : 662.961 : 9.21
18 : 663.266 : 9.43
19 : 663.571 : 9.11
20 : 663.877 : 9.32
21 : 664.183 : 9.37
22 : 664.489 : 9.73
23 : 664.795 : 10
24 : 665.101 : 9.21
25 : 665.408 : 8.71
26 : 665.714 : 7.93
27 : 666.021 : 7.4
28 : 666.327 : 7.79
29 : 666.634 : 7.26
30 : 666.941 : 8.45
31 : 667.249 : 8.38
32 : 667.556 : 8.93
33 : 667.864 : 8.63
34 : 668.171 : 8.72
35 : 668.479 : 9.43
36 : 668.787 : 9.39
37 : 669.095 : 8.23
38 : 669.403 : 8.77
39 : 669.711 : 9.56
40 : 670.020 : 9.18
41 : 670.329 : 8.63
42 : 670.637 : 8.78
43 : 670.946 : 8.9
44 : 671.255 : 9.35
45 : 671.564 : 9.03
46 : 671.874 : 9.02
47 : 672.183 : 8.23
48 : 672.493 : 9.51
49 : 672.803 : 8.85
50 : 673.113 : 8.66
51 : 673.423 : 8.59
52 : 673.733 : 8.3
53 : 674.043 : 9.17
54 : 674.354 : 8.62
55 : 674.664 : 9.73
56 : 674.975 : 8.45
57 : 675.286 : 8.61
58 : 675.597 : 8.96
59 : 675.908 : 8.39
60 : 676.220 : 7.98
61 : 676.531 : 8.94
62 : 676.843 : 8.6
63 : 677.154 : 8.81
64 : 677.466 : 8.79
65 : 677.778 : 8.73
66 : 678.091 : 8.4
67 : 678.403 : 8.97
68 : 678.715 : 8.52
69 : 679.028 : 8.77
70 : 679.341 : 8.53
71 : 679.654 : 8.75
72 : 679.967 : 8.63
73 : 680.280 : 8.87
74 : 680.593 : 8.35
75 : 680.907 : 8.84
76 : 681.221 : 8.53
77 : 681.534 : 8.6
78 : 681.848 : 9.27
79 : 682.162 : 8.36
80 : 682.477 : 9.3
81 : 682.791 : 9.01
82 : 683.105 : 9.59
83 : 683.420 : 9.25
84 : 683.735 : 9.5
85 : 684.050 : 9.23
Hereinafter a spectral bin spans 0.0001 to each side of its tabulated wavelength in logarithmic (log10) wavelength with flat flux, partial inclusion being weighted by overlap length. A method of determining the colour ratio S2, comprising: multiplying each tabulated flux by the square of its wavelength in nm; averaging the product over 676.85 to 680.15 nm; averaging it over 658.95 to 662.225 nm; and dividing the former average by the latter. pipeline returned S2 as 1.0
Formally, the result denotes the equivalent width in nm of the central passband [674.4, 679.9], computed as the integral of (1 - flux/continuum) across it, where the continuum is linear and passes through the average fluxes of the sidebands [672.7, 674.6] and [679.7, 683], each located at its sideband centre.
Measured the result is 0.04 nm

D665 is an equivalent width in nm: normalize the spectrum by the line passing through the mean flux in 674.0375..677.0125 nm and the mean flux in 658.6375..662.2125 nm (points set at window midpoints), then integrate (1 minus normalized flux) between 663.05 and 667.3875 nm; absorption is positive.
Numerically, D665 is 0.21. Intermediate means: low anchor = 9.38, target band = 8.73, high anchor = 8.72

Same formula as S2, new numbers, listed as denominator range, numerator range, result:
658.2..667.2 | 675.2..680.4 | 1.00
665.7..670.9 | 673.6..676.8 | 1.04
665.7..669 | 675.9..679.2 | 1.06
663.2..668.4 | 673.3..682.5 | 1.03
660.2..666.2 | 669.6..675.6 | 1.00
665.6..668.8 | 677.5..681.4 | 1.07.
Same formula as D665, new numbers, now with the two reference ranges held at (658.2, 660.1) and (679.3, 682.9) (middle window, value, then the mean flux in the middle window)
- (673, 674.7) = 0.018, 8.79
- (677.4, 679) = 0.023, 8.68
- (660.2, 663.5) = -0.094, 9.35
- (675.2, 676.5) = 0.048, 8.52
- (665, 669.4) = 0.260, 8.46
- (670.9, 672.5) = -0.009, 8.97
